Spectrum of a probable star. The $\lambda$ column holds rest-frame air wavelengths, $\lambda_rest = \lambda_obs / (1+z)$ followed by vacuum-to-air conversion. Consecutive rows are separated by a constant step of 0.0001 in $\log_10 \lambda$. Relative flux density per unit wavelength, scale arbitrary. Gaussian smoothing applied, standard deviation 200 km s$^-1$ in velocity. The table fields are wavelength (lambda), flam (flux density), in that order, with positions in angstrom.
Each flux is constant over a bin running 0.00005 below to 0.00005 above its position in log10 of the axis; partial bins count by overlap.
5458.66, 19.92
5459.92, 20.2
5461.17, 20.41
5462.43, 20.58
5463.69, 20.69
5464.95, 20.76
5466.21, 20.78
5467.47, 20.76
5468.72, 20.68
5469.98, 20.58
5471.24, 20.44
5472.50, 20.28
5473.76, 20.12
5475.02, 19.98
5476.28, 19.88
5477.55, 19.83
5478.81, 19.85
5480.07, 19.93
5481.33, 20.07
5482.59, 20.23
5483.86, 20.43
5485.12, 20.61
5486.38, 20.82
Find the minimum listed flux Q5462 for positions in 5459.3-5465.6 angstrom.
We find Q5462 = 20.2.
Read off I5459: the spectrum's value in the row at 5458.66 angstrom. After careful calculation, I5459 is 19.92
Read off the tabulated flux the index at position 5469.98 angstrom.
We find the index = 20.58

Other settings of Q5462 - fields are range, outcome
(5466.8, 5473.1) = 20.28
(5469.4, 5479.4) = 19.83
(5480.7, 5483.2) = 20.07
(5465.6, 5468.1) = 20.76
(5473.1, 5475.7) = 19.98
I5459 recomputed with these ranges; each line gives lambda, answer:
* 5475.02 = 19.98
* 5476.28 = 19.88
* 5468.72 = 20.68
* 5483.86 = 20.43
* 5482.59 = 20.23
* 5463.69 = 20.69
